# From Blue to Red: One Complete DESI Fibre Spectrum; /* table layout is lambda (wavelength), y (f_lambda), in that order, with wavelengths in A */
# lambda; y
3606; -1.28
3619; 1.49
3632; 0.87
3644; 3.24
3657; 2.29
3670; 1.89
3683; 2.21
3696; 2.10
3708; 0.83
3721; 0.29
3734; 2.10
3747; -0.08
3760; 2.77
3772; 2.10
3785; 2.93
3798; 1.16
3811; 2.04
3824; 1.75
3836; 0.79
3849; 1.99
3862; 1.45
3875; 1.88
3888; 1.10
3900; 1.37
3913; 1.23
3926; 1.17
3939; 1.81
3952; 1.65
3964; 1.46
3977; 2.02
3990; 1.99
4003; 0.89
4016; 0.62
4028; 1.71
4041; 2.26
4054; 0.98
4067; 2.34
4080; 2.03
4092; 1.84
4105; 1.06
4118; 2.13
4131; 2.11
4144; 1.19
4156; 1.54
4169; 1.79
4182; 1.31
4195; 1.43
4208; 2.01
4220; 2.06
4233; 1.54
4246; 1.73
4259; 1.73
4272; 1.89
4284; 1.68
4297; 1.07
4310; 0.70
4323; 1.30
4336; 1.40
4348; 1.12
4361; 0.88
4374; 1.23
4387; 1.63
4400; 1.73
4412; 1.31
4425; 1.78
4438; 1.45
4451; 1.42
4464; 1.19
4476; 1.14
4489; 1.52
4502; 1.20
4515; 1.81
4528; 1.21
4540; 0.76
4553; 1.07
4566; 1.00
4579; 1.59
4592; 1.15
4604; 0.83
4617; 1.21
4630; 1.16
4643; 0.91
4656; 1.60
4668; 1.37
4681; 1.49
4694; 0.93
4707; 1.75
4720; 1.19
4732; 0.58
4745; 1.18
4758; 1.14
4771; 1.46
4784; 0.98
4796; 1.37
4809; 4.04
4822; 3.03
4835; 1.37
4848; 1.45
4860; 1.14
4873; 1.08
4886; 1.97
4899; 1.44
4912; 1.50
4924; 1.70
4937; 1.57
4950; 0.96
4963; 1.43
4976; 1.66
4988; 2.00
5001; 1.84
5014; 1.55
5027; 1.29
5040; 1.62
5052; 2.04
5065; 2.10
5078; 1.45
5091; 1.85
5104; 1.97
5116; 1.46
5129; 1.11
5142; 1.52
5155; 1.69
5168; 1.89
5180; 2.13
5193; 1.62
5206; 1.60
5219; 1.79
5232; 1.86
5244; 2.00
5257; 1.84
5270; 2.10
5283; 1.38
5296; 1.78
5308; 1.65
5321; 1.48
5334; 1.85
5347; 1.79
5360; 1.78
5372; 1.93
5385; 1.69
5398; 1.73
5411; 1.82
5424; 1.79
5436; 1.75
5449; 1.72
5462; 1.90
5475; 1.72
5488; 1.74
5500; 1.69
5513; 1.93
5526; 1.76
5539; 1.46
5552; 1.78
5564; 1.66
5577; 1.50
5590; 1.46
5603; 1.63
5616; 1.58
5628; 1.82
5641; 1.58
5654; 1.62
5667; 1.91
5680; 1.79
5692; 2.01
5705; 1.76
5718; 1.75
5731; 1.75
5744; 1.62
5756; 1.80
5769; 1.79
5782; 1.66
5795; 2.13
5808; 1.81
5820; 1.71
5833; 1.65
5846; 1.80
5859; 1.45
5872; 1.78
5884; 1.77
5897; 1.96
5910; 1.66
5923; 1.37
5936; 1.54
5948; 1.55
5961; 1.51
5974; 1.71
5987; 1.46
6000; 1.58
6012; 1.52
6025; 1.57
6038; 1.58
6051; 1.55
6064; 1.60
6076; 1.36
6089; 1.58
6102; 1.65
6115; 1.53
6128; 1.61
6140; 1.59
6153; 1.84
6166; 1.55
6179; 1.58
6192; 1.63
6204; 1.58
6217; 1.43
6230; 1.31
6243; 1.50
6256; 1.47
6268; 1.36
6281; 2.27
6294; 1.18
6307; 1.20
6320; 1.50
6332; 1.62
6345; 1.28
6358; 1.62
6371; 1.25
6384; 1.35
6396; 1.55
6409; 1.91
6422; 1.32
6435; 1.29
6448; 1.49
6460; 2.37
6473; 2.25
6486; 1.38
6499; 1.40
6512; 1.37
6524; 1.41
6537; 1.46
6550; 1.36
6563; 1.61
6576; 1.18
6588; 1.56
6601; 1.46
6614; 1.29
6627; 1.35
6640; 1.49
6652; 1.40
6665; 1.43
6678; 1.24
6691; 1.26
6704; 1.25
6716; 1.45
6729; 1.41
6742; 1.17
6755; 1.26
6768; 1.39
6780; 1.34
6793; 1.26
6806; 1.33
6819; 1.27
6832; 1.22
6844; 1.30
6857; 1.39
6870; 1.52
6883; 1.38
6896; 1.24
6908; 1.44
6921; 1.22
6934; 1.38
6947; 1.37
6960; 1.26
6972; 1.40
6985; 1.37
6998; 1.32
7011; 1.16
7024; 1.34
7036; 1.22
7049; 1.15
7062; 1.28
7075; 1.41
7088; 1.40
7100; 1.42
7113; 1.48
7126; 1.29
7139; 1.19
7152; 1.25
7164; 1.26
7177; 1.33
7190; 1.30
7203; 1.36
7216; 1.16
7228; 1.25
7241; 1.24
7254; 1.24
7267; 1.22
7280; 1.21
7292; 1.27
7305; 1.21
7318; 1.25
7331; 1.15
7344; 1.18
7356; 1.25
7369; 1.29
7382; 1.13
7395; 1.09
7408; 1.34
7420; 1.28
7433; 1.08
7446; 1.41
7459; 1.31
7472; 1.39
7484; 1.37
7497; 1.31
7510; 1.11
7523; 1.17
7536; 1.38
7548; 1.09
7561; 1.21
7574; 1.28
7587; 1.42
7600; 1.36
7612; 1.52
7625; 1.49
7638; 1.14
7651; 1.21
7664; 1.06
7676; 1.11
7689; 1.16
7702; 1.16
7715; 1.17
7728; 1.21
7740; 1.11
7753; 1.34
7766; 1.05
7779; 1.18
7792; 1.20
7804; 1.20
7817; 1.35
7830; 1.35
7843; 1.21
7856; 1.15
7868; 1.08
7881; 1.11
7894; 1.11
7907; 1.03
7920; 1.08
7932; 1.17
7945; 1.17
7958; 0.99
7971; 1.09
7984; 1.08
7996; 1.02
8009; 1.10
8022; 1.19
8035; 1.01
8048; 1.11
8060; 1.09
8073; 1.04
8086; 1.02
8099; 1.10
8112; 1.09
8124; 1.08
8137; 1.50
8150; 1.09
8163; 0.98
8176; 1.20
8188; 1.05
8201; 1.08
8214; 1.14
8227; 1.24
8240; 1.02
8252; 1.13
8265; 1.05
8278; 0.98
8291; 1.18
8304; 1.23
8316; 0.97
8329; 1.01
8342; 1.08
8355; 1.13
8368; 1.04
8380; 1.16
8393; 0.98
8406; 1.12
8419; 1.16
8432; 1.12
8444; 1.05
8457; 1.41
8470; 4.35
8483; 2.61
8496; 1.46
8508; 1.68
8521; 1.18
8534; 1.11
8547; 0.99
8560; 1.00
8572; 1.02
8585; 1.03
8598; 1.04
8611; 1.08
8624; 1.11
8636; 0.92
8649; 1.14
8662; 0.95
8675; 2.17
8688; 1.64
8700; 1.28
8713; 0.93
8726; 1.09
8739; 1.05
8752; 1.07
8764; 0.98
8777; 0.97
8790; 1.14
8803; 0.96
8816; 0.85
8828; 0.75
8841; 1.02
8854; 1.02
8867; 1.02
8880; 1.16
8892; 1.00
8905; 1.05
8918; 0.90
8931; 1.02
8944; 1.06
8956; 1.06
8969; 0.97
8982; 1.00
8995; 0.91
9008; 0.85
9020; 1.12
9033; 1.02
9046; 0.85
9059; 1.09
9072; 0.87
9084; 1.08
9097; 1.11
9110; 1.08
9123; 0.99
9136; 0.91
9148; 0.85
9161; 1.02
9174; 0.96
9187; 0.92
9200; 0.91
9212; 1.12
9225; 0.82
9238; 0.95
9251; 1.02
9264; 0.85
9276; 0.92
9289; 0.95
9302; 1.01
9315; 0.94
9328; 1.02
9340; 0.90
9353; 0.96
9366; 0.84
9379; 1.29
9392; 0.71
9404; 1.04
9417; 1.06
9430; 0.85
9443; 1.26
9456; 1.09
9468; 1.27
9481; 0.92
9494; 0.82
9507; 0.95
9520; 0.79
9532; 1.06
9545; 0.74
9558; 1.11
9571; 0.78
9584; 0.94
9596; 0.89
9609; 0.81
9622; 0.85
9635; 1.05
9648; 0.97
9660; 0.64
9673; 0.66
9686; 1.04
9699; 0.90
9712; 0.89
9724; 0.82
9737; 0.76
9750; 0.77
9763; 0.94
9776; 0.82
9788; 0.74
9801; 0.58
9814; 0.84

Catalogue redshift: 0.29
